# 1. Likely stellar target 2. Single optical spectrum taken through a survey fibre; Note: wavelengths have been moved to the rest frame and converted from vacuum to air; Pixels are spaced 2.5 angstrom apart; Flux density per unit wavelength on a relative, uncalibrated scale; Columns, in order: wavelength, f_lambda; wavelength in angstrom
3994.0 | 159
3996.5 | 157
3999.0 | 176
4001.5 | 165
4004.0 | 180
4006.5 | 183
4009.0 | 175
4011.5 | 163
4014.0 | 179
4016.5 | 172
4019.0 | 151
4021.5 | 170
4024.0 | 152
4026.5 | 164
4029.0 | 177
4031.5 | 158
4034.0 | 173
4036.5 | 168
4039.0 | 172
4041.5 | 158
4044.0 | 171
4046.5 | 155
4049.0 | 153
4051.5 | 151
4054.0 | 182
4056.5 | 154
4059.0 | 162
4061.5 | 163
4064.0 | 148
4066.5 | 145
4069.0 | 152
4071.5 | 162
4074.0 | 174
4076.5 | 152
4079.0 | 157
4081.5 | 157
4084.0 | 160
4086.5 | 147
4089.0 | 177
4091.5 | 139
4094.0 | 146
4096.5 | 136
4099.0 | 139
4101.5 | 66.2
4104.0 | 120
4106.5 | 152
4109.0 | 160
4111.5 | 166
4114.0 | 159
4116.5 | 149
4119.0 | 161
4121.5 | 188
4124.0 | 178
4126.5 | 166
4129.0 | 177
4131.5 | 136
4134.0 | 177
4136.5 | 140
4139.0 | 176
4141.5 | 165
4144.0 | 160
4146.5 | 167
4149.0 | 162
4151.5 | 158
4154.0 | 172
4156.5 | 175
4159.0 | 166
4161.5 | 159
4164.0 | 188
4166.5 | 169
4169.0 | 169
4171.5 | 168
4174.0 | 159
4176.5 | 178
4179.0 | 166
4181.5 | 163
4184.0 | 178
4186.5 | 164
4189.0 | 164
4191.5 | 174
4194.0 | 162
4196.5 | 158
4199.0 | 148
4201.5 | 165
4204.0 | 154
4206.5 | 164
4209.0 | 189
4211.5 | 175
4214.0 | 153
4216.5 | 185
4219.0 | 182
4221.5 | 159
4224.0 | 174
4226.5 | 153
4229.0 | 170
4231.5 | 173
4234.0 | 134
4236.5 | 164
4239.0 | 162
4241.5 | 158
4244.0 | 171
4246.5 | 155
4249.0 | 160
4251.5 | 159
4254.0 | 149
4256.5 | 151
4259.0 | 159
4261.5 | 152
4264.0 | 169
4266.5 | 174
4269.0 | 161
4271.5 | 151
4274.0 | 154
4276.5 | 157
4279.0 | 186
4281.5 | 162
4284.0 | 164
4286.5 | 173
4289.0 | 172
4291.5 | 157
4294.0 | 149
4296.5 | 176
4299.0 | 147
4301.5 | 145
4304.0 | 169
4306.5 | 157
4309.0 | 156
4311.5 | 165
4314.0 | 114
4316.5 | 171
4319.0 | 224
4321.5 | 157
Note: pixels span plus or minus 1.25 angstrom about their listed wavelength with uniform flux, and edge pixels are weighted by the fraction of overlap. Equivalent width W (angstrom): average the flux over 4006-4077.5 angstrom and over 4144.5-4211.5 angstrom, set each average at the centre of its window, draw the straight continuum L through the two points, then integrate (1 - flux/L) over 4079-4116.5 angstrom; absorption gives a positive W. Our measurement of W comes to 4.5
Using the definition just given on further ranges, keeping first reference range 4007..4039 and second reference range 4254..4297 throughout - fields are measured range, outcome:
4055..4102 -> 4.4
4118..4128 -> -0.5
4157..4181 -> -0.7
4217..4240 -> -0.1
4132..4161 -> 0.1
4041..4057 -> 0.6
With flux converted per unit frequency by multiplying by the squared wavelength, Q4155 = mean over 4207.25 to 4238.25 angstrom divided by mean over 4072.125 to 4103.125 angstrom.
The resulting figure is 1.23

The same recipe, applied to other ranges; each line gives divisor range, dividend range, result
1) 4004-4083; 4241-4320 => 1.11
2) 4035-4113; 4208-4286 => 1.16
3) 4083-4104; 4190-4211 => 1.26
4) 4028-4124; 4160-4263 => 1.13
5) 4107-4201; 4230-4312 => 1.02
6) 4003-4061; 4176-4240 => 1.09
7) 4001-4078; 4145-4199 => 1.09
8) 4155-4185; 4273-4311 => 1.01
